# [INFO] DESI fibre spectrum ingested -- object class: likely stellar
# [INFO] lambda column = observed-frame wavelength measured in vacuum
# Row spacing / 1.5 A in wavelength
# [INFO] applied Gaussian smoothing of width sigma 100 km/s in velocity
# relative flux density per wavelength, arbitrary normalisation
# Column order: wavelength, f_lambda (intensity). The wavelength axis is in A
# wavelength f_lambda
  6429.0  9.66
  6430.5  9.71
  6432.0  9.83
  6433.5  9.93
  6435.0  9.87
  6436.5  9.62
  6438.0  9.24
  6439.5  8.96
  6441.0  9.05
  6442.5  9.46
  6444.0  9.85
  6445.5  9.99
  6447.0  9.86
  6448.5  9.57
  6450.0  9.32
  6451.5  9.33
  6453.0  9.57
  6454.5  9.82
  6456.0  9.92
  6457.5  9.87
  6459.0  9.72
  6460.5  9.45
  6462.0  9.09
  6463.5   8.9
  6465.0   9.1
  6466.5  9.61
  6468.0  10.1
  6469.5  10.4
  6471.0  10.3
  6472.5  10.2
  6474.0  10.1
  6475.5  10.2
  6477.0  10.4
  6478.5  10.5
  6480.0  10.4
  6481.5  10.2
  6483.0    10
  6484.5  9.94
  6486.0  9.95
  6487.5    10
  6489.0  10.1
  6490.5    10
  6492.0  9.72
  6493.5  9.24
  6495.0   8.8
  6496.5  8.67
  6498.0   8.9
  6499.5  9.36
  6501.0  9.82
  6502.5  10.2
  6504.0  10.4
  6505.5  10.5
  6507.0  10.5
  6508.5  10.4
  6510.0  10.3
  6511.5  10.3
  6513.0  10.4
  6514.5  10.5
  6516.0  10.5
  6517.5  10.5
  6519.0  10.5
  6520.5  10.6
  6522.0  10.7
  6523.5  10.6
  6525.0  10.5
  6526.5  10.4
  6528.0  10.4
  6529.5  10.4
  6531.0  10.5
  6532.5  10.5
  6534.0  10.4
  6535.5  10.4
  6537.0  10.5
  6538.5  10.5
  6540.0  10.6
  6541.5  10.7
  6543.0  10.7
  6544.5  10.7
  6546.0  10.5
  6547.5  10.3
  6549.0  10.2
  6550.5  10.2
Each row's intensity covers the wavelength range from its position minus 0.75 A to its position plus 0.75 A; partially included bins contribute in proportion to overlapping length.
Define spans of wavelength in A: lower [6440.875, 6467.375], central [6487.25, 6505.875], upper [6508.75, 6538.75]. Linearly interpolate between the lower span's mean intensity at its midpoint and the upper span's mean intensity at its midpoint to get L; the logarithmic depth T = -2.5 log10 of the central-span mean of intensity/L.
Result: 0.05 mag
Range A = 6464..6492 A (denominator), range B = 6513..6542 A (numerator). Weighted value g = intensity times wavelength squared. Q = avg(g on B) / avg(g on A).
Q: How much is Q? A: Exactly 1.1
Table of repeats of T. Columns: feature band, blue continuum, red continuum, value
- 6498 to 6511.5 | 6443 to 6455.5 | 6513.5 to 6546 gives 0.01 mag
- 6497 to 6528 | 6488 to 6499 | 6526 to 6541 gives -0.04 mag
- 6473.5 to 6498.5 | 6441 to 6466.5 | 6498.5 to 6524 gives 0.02 mag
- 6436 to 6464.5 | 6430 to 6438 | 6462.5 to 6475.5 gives 0.03 mag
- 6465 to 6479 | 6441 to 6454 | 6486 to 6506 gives -0.06 mag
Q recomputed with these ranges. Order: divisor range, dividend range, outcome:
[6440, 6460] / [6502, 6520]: 1.10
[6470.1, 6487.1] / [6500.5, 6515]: 1.02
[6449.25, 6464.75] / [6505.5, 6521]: 1.12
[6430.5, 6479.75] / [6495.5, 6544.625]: 1.08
